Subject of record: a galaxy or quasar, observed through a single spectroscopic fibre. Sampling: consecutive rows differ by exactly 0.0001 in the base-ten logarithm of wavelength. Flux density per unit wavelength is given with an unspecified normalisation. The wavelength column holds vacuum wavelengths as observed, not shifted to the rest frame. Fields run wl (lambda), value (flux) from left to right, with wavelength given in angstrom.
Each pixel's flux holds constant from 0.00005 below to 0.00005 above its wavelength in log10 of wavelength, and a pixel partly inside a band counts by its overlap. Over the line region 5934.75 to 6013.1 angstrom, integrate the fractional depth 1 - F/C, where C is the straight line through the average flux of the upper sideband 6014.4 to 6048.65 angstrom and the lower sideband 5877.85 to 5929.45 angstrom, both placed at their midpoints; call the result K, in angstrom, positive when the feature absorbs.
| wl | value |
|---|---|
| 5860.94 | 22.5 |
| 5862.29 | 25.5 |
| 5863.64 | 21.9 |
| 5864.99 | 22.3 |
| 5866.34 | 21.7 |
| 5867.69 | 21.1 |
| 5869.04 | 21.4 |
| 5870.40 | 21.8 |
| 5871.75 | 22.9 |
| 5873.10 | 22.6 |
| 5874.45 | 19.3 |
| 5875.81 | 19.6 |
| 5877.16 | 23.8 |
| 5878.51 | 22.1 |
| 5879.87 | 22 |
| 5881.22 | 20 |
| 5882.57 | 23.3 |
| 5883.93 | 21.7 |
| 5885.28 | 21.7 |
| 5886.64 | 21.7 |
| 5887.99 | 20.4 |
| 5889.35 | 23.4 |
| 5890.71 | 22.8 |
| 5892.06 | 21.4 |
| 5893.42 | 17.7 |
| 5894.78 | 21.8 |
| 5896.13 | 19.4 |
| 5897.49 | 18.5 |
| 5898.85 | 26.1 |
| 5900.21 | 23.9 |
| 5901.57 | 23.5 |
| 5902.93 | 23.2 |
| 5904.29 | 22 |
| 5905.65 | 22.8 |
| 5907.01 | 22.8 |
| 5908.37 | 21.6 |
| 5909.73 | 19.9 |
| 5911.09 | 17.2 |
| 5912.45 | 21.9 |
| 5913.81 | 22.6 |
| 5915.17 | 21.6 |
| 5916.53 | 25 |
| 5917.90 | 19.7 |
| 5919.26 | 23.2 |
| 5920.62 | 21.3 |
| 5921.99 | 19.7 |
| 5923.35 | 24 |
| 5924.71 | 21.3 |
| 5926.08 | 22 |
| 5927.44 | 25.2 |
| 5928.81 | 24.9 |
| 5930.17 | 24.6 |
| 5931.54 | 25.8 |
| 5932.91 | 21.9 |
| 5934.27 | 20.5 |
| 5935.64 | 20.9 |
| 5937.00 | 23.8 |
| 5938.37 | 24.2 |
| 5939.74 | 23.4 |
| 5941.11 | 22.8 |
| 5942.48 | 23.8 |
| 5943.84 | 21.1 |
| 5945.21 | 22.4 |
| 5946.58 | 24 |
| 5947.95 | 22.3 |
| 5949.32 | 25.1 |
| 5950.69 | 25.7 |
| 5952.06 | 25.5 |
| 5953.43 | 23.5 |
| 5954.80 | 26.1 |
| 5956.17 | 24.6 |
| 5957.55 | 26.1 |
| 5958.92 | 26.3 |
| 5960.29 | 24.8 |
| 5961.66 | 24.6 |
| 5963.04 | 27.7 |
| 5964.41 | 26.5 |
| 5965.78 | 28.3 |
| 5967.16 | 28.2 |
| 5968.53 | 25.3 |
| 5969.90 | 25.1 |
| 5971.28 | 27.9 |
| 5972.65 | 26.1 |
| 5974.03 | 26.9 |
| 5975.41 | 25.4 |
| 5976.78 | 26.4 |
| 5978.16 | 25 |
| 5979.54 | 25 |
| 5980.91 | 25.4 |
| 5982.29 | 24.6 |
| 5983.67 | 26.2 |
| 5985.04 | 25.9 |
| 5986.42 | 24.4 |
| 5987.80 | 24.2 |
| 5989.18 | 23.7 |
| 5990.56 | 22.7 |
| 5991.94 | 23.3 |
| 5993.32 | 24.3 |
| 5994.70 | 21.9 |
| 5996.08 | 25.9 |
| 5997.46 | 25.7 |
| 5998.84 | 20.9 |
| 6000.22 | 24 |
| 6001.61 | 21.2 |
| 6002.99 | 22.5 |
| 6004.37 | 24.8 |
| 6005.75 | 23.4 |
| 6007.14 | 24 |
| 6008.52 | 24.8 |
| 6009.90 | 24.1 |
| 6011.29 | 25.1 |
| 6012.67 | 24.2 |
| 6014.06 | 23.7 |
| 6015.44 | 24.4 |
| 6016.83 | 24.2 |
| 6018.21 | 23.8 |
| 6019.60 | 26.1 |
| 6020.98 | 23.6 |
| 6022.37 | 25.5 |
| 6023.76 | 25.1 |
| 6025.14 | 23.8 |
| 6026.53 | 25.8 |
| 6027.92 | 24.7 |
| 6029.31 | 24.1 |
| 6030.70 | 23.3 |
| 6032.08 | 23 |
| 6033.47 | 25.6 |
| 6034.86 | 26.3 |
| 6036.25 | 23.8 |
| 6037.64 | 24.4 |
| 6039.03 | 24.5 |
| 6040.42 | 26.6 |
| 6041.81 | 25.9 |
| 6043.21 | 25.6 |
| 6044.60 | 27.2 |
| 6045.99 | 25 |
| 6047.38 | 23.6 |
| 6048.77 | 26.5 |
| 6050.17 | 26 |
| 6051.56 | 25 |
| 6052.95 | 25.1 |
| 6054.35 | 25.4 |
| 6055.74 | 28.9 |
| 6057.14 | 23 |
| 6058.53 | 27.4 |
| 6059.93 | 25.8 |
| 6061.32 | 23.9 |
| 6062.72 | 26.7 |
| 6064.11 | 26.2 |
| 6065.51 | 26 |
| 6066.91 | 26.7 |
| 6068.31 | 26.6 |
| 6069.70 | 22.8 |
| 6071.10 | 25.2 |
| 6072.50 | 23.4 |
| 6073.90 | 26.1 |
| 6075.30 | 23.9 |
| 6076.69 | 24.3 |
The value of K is -3.5 angstrom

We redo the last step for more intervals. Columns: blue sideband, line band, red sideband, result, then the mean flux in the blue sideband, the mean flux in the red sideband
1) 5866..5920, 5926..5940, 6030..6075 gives -0.50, 21.7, 25.3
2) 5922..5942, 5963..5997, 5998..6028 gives -2.48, 23.1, 24.1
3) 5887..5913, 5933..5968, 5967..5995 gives -0.93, 21.6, 25.1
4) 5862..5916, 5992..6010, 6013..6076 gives 0.41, 21.8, 25.1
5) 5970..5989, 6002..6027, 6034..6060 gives 1.21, 25.6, 25.6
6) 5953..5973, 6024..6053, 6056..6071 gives 0.77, 26.1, 25.6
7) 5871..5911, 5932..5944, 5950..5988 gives 0.78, 21.7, 25.8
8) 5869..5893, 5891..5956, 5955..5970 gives 3.90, 21.7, 26.2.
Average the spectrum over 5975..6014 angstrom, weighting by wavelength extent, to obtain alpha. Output 24.2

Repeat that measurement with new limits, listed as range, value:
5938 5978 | 25.2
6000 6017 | 23.9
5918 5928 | 22.2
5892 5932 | 22.1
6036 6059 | 25.5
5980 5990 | 24.9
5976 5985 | 25.5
